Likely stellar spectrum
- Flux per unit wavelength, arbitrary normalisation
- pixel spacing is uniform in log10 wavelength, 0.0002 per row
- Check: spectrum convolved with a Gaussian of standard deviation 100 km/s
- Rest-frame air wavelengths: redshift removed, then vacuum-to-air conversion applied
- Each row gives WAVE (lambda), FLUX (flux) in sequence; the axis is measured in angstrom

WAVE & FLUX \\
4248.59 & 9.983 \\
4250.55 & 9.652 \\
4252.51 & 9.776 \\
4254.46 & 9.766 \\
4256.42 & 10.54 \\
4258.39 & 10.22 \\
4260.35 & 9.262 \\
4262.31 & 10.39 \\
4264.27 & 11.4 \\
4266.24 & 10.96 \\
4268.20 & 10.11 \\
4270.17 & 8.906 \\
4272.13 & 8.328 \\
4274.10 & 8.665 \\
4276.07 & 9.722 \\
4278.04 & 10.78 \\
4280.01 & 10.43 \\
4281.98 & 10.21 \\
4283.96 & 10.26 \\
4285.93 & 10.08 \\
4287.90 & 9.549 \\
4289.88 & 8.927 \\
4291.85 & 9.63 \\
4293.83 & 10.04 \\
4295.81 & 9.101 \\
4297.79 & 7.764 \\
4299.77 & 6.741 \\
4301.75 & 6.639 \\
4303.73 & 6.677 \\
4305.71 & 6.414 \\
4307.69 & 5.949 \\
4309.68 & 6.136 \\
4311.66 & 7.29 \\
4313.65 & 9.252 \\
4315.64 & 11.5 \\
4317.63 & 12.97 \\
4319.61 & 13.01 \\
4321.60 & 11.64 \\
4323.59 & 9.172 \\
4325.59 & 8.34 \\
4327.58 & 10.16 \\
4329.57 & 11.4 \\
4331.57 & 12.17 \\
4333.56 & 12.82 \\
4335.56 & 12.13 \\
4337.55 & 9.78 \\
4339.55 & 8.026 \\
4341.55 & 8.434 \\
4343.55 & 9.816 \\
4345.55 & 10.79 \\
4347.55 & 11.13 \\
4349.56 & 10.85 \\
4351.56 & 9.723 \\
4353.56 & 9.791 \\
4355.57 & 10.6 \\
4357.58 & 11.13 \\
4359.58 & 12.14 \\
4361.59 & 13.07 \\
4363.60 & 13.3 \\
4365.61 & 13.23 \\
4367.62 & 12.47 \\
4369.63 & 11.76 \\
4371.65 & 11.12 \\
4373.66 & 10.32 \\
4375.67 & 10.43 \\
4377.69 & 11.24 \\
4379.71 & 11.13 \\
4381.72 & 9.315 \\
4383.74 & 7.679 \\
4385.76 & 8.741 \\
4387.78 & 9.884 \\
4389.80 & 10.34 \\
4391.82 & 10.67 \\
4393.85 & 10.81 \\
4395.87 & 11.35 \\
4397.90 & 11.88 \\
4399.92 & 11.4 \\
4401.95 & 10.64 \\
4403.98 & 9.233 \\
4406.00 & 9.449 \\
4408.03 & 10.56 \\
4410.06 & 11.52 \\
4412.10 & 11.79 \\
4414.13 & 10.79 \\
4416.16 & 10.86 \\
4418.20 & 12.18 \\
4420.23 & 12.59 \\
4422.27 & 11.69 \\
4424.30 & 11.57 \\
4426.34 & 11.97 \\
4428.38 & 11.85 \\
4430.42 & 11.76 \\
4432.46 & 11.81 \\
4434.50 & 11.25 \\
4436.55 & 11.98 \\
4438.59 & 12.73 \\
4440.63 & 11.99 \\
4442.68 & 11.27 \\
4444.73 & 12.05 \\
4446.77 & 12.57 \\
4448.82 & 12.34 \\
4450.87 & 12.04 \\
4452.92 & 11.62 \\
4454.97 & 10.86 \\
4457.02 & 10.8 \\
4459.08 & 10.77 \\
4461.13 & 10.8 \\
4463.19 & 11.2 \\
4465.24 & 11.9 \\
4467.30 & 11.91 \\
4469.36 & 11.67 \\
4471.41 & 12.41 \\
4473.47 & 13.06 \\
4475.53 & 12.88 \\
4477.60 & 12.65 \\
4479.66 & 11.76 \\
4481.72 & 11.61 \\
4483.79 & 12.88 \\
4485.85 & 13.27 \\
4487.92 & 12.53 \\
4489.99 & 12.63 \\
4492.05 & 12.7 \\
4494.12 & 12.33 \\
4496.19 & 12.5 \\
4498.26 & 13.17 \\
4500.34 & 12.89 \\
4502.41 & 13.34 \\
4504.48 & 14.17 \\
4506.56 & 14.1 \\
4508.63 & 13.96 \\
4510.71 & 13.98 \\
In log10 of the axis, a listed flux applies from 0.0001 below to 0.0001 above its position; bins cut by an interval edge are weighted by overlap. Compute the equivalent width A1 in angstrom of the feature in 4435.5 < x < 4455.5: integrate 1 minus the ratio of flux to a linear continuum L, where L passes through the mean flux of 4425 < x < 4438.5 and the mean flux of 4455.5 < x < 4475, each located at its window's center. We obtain -0.4 angstrom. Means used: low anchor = 11.8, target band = 12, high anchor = 11.6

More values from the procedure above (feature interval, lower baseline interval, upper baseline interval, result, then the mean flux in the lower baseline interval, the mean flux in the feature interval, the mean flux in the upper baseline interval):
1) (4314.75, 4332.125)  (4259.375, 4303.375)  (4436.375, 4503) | -1.92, 9.41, 11.1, 12.2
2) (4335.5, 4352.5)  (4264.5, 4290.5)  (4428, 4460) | 1.00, 9.82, 9.96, 11.7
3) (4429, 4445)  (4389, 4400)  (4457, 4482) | -0.47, 11.1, 11.8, 11.8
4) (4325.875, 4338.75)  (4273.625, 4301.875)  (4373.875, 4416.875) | -1.83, 9.32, 11.2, 10.5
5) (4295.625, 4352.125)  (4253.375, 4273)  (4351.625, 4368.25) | 8.38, 10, 9.52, 11.8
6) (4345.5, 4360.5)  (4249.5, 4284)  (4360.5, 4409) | -0.23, 9.96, 10.8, 10.8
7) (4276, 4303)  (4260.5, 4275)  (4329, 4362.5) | 2.23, 9.8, 9.23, 10.8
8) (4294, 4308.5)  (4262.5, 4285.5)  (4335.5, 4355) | 4.01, 10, 7.22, 9.96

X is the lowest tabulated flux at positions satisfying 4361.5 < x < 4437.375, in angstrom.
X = 7.679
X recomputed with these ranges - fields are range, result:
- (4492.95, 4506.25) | 12.33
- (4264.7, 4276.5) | 8.328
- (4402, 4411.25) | 9.233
